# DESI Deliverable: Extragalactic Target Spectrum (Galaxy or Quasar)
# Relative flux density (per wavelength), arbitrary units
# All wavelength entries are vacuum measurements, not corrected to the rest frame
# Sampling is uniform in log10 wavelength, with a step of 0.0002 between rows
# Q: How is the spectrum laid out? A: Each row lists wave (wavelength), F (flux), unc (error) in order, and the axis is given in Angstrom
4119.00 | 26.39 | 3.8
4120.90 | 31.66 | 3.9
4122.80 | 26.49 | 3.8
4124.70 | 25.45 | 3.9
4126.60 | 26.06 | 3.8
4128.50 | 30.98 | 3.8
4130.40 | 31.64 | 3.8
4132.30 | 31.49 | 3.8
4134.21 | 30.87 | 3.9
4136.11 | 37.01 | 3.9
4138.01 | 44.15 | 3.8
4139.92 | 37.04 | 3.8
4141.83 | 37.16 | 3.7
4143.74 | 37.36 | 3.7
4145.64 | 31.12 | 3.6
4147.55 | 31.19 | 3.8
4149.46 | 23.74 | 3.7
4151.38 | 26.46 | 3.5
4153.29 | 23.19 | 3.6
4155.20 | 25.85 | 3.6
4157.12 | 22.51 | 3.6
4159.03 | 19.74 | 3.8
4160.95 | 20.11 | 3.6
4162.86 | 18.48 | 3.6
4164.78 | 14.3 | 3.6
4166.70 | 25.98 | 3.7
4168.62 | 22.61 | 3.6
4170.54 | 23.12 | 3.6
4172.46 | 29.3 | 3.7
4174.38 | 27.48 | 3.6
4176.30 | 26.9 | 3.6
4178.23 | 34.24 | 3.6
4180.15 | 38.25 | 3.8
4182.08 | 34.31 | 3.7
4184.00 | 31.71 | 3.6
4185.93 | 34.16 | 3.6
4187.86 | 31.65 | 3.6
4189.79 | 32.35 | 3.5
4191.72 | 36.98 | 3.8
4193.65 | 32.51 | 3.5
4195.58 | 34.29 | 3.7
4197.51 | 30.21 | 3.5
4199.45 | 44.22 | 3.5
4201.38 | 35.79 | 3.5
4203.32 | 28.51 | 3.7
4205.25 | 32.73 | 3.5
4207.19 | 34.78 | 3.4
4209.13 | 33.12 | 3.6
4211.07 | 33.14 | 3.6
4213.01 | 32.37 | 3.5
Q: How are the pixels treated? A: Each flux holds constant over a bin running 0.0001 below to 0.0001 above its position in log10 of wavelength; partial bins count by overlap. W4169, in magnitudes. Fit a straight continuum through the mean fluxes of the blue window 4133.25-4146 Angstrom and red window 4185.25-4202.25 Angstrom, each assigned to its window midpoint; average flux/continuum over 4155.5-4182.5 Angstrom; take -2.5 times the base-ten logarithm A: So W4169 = 0.37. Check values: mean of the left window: 36.6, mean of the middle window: 25.4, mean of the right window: 34.7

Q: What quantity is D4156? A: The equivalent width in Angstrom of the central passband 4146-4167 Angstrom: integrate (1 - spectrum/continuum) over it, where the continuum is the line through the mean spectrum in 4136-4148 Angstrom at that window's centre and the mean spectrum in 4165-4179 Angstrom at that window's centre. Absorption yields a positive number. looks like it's 5.8 Angstrom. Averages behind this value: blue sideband 36.6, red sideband 26.3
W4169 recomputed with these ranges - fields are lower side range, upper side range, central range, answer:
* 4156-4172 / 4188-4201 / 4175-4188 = -0.139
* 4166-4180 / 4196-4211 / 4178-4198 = -0.099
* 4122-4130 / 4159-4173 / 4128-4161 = -0.212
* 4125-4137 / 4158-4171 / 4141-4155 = -0.153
